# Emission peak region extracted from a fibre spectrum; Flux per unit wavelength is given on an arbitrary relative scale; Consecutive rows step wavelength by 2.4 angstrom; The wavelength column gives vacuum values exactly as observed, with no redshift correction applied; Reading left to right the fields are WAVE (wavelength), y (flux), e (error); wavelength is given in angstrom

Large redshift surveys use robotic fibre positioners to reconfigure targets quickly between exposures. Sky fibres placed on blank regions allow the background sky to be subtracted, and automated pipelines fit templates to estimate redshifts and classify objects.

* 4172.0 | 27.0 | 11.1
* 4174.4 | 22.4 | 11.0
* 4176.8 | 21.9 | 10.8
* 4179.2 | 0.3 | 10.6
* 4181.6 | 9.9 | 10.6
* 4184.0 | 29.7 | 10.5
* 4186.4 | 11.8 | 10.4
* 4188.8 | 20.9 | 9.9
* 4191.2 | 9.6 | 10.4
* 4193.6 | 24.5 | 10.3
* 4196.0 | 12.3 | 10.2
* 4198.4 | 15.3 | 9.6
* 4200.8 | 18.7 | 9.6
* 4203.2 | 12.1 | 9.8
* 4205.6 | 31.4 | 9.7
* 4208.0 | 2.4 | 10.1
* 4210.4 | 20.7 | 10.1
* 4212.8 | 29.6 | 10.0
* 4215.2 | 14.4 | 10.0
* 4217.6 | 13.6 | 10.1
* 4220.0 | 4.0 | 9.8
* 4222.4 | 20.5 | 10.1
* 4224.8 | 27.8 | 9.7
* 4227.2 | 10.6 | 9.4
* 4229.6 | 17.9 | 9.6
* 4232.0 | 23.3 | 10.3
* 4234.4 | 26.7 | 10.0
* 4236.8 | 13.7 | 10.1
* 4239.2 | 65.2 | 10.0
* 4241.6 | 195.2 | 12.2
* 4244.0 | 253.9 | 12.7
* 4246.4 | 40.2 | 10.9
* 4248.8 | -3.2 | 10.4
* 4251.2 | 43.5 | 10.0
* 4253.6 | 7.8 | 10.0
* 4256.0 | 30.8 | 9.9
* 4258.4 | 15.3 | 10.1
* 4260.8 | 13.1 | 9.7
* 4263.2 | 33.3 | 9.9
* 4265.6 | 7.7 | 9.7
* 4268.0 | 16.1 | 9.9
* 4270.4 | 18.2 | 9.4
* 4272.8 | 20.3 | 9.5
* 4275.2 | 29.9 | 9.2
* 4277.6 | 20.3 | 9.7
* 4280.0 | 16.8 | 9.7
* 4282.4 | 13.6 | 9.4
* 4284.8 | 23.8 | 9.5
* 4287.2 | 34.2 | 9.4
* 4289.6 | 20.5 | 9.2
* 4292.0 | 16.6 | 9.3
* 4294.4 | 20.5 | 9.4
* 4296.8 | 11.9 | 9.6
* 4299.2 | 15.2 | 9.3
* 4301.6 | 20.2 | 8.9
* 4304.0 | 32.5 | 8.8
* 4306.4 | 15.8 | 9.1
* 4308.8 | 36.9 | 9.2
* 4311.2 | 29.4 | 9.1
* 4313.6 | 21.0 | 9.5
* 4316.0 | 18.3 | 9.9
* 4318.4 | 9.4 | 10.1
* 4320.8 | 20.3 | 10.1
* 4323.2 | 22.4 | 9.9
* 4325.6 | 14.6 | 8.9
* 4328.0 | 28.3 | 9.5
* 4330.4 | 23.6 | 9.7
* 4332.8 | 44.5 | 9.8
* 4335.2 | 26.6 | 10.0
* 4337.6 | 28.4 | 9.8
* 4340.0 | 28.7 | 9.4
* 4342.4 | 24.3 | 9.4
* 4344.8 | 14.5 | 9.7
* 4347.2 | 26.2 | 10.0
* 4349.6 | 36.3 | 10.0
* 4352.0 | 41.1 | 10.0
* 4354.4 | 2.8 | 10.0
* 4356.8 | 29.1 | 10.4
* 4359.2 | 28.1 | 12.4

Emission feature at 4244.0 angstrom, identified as [O II] 3727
